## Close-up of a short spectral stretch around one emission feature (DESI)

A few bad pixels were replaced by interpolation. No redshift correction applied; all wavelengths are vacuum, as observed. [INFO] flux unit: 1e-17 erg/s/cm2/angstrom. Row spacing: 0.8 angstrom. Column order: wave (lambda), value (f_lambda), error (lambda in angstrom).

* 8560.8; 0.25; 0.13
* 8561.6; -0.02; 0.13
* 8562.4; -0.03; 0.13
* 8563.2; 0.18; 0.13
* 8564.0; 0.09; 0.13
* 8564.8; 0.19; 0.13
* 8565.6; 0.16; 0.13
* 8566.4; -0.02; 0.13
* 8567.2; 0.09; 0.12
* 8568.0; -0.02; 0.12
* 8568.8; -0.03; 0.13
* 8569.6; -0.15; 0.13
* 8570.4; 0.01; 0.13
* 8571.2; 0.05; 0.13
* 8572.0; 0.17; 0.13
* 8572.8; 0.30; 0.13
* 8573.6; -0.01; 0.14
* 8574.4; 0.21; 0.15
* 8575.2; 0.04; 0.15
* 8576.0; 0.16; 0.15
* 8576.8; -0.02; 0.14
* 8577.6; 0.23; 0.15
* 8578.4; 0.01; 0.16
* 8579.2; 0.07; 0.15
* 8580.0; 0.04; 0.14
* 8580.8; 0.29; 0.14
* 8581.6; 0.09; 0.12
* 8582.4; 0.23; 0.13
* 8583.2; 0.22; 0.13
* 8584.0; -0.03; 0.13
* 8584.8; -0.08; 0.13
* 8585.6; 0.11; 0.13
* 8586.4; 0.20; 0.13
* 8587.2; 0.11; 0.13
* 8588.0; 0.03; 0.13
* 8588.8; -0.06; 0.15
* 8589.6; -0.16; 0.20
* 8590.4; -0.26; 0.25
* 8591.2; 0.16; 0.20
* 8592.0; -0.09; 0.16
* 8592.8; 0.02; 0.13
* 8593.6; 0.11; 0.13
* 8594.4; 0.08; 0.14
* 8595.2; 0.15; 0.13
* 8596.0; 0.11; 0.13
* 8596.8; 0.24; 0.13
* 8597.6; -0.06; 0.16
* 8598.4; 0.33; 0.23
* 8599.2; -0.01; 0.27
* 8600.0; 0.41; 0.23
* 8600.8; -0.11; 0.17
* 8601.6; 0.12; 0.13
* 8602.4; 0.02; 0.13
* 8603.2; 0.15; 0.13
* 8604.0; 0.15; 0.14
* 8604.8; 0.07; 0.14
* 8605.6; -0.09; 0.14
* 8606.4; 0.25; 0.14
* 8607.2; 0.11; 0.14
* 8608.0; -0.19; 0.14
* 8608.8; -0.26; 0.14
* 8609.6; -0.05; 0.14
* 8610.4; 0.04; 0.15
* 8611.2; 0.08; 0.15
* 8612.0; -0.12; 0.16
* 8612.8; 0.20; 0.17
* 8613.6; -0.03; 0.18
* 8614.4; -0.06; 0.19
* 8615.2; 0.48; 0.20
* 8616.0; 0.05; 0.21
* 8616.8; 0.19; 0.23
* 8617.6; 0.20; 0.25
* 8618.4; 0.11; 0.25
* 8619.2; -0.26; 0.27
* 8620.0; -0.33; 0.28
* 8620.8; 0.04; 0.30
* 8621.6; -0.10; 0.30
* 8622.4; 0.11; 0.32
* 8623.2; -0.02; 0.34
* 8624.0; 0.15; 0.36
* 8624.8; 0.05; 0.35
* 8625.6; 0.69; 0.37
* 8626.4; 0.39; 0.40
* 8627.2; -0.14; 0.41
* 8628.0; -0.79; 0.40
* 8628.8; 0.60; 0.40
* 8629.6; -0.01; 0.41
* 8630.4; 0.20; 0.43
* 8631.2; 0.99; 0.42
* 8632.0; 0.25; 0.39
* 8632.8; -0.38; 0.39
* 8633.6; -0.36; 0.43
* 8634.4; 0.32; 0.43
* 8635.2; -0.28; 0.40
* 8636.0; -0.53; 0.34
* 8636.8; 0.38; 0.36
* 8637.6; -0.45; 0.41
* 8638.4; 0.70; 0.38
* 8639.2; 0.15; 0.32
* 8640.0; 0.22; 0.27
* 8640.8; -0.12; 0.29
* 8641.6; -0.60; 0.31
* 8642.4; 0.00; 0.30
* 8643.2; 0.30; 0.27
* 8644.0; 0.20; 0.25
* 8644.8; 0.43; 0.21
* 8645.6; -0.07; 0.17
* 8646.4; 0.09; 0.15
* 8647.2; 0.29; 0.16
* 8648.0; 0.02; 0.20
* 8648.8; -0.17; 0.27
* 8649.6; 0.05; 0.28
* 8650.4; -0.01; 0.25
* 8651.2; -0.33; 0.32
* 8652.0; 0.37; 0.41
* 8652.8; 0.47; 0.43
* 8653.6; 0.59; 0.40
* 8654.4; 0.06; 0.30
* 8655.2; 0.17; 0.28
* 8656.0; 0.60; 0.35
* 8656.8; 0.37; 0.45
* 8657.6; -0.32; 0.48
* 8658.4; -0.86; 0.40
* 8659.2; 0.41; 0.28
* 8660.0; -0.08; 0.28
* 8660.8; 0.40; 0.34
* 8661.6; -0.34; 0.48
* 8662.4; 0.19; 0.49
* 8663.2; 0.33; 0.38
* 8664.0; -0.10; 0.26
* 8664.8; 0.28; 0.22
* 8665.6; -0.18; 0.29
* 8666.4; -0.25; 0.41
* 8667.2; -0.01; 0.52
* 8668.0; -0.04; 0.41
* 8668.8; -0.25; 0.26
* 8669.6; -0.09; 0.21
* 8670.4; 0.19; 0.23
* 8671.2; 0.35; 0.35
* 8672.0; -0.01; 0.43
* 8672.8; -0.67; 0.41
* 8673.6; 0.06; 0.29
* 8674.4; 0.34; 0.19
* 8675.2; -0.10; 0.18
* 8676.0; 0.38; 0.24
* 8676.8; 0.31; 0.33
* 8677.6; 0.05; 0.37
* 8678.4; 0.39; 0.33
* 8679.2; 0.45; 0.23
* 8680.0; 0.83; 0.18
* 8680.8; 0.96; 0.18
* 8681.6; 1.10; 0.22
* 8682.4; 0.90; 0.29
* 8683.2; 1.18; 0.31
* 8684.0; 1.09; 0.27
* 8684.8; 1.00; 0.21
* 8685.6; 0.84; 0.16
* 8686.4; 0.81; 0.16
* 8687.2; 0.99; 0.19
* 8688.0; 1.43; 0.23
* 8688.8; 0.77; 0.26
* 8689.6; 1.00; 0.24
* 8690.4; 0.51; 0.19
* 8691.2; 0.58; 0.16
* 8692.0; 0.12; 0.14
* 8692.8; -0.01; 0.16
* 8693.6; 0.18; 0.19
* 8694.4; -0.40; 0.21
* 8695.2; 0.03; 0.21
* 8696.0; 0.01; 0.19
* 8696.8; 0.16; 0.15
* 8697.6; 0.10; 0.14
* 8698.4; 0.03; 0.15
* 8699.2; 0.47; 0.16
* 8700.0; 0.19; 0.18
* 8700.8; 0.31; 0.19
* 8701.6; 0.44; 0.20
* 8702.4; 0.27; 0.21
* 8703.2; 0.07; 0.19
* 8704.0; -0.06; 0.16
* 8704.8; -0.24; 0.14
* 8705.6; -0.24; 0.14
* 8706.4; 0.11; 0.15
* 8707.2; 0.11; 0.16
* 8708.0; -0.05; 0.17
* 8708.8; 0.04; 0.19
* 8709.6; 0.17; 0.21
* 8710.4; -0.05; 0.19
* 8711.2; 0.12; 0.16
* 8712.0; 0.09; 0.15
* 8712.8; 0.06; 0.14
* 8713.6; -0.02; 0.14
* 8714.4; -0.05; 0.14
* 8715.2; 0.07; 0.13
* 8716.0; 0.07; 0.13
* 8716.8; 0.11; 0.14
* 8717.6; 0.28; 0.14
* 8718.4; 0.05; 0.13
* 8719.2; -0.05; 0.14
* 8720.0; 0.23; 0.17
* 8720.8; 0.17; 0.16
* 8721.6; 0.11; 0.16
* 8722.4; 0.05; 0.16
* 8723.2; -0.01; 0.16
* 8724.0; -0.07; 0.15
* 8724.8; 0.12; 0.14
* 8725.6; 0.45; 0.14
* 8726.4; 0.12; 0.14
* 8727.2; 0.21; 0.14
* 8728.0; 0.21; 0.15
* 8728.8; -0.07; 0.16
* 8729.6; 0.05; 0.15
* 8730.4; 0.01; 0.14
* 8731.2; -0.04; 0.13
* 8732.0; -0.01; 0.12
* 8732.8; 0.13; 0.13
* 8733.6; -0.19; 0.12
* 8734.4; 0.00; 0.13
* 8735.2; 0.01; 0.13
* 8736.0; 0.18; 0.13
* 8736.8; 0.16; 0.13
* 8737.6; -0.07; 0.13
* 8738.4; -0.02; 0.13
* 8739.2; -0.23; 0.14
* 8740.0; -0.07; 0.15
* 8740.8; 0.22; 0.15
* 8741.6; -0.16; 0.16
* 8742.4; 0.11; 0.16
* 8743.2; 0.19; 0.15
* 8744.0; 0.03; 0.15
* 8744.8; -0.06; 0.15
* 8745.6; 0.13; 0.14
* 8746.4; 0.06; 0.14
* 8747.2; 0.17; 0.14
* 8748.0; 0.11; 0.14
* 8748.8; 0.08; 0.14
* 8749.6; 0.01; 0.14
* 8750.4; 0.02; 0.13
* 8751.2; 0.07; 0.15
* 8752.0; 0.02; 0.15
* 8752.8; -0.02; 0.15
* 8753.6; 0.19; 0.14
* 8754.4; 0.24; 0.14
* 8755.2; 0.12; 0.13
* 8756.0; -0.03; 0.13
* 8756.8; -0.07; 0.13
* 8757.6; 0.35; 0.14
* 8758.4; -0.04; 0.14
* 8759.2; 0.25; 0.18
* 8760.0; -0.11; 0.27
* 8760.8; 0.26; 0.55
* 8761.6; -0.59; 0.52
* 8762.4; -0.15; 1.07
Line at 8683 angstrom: [O II]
